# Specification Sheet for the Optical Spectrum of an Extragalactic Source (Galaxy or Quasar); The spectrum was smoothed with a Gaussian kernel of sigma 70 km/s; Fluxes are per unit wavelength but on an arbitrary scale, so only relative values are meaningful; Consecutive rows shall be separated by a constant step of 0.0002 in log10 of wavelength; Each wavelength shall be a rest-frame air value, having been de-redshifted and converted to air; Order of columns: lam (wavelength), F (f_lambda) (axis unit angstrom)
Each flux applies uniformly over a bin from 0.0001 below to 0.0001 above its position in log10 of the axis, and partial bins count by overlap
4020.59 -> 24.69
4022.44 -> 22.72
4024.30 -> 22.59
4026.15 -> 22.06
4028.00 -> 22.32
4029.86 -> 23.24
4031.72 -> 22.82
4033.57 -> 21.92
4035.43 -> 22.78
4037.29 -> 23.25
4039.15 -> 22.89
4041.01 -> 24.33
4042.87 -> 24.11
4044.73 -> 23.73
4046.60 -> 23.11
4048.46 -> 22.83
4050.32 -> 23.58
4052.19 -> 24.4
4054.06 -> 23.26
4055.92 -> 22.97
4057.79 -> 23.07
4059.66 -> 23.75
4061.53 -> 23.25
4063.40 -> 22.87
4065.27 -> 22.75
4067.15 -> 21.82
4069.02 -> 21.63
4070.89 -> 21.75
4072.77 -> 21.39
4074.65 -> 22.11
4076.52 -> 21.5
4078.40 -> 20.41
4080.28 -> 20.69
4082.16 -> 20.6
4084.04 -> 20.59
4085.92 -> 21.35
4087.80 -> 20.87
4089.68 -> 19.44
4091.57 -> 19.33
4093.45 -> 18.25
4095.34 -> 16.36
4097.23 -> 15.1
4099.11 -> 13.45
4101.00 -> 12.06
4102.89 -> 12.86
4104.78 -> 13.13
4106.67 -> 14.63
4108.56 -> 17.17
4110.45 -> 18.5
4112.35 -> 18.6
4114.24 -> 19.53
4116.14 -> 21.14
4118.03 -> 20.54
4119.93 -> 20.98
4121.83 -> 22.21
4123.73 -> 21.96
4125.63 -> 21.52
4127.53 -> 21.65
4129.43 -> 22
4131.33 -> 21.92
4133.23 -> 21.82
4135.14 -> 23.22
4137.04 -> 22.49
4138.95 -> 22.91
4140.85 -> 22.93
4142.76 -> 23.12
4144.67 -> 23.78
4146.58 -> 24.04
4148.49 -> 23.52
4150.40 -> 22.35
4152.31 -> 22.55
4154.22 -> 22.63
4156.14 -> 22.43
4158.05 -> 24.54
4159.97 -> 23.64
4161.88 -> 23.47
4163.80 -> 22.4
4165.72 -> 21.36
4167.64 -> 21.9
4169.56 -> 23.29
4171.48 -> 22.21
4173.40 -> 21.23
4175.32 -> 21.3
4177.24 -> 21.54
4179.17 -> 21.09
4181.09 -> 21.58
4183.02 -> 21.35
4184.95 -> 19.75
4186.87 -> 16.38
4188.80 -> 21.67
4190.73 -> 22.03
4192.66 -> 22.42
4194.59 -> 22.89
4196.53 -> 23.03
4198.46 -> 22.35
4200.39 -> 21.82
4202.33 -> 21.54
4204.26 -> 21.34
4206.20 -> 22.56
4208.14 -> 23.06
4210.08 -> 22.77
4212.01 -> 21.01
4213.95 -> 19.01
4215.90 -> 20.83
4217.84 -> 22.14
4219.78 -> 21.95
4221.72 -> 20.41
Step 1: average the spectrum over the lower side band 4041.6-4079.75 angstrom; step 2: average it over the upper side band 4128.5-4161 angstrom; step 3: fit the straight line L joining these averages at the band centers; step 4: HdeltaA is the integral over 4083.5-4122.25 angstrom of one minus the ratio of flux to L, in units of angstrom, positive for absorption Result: 8.5 angstrom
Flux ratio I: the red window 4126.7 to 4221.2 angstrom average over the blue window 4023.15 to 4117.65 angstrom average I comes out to 1.07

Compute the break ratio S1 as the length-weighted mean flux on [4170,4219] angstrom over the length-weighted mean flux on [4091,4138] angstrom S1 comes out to 1.14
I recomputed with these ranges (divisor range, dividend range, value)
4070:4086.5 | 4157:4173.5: 1.08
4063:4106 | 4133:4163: 1.21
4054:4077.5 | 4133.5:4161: 1.03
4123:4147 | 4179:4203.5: 0.95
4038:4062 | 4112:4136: 0.91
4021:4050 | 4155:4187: 0.95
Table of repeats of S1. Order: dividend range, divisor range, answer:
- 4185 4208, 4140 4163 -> 0.93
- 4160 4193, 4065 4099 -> 1.07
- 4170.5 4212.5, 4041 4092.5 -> 0.98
